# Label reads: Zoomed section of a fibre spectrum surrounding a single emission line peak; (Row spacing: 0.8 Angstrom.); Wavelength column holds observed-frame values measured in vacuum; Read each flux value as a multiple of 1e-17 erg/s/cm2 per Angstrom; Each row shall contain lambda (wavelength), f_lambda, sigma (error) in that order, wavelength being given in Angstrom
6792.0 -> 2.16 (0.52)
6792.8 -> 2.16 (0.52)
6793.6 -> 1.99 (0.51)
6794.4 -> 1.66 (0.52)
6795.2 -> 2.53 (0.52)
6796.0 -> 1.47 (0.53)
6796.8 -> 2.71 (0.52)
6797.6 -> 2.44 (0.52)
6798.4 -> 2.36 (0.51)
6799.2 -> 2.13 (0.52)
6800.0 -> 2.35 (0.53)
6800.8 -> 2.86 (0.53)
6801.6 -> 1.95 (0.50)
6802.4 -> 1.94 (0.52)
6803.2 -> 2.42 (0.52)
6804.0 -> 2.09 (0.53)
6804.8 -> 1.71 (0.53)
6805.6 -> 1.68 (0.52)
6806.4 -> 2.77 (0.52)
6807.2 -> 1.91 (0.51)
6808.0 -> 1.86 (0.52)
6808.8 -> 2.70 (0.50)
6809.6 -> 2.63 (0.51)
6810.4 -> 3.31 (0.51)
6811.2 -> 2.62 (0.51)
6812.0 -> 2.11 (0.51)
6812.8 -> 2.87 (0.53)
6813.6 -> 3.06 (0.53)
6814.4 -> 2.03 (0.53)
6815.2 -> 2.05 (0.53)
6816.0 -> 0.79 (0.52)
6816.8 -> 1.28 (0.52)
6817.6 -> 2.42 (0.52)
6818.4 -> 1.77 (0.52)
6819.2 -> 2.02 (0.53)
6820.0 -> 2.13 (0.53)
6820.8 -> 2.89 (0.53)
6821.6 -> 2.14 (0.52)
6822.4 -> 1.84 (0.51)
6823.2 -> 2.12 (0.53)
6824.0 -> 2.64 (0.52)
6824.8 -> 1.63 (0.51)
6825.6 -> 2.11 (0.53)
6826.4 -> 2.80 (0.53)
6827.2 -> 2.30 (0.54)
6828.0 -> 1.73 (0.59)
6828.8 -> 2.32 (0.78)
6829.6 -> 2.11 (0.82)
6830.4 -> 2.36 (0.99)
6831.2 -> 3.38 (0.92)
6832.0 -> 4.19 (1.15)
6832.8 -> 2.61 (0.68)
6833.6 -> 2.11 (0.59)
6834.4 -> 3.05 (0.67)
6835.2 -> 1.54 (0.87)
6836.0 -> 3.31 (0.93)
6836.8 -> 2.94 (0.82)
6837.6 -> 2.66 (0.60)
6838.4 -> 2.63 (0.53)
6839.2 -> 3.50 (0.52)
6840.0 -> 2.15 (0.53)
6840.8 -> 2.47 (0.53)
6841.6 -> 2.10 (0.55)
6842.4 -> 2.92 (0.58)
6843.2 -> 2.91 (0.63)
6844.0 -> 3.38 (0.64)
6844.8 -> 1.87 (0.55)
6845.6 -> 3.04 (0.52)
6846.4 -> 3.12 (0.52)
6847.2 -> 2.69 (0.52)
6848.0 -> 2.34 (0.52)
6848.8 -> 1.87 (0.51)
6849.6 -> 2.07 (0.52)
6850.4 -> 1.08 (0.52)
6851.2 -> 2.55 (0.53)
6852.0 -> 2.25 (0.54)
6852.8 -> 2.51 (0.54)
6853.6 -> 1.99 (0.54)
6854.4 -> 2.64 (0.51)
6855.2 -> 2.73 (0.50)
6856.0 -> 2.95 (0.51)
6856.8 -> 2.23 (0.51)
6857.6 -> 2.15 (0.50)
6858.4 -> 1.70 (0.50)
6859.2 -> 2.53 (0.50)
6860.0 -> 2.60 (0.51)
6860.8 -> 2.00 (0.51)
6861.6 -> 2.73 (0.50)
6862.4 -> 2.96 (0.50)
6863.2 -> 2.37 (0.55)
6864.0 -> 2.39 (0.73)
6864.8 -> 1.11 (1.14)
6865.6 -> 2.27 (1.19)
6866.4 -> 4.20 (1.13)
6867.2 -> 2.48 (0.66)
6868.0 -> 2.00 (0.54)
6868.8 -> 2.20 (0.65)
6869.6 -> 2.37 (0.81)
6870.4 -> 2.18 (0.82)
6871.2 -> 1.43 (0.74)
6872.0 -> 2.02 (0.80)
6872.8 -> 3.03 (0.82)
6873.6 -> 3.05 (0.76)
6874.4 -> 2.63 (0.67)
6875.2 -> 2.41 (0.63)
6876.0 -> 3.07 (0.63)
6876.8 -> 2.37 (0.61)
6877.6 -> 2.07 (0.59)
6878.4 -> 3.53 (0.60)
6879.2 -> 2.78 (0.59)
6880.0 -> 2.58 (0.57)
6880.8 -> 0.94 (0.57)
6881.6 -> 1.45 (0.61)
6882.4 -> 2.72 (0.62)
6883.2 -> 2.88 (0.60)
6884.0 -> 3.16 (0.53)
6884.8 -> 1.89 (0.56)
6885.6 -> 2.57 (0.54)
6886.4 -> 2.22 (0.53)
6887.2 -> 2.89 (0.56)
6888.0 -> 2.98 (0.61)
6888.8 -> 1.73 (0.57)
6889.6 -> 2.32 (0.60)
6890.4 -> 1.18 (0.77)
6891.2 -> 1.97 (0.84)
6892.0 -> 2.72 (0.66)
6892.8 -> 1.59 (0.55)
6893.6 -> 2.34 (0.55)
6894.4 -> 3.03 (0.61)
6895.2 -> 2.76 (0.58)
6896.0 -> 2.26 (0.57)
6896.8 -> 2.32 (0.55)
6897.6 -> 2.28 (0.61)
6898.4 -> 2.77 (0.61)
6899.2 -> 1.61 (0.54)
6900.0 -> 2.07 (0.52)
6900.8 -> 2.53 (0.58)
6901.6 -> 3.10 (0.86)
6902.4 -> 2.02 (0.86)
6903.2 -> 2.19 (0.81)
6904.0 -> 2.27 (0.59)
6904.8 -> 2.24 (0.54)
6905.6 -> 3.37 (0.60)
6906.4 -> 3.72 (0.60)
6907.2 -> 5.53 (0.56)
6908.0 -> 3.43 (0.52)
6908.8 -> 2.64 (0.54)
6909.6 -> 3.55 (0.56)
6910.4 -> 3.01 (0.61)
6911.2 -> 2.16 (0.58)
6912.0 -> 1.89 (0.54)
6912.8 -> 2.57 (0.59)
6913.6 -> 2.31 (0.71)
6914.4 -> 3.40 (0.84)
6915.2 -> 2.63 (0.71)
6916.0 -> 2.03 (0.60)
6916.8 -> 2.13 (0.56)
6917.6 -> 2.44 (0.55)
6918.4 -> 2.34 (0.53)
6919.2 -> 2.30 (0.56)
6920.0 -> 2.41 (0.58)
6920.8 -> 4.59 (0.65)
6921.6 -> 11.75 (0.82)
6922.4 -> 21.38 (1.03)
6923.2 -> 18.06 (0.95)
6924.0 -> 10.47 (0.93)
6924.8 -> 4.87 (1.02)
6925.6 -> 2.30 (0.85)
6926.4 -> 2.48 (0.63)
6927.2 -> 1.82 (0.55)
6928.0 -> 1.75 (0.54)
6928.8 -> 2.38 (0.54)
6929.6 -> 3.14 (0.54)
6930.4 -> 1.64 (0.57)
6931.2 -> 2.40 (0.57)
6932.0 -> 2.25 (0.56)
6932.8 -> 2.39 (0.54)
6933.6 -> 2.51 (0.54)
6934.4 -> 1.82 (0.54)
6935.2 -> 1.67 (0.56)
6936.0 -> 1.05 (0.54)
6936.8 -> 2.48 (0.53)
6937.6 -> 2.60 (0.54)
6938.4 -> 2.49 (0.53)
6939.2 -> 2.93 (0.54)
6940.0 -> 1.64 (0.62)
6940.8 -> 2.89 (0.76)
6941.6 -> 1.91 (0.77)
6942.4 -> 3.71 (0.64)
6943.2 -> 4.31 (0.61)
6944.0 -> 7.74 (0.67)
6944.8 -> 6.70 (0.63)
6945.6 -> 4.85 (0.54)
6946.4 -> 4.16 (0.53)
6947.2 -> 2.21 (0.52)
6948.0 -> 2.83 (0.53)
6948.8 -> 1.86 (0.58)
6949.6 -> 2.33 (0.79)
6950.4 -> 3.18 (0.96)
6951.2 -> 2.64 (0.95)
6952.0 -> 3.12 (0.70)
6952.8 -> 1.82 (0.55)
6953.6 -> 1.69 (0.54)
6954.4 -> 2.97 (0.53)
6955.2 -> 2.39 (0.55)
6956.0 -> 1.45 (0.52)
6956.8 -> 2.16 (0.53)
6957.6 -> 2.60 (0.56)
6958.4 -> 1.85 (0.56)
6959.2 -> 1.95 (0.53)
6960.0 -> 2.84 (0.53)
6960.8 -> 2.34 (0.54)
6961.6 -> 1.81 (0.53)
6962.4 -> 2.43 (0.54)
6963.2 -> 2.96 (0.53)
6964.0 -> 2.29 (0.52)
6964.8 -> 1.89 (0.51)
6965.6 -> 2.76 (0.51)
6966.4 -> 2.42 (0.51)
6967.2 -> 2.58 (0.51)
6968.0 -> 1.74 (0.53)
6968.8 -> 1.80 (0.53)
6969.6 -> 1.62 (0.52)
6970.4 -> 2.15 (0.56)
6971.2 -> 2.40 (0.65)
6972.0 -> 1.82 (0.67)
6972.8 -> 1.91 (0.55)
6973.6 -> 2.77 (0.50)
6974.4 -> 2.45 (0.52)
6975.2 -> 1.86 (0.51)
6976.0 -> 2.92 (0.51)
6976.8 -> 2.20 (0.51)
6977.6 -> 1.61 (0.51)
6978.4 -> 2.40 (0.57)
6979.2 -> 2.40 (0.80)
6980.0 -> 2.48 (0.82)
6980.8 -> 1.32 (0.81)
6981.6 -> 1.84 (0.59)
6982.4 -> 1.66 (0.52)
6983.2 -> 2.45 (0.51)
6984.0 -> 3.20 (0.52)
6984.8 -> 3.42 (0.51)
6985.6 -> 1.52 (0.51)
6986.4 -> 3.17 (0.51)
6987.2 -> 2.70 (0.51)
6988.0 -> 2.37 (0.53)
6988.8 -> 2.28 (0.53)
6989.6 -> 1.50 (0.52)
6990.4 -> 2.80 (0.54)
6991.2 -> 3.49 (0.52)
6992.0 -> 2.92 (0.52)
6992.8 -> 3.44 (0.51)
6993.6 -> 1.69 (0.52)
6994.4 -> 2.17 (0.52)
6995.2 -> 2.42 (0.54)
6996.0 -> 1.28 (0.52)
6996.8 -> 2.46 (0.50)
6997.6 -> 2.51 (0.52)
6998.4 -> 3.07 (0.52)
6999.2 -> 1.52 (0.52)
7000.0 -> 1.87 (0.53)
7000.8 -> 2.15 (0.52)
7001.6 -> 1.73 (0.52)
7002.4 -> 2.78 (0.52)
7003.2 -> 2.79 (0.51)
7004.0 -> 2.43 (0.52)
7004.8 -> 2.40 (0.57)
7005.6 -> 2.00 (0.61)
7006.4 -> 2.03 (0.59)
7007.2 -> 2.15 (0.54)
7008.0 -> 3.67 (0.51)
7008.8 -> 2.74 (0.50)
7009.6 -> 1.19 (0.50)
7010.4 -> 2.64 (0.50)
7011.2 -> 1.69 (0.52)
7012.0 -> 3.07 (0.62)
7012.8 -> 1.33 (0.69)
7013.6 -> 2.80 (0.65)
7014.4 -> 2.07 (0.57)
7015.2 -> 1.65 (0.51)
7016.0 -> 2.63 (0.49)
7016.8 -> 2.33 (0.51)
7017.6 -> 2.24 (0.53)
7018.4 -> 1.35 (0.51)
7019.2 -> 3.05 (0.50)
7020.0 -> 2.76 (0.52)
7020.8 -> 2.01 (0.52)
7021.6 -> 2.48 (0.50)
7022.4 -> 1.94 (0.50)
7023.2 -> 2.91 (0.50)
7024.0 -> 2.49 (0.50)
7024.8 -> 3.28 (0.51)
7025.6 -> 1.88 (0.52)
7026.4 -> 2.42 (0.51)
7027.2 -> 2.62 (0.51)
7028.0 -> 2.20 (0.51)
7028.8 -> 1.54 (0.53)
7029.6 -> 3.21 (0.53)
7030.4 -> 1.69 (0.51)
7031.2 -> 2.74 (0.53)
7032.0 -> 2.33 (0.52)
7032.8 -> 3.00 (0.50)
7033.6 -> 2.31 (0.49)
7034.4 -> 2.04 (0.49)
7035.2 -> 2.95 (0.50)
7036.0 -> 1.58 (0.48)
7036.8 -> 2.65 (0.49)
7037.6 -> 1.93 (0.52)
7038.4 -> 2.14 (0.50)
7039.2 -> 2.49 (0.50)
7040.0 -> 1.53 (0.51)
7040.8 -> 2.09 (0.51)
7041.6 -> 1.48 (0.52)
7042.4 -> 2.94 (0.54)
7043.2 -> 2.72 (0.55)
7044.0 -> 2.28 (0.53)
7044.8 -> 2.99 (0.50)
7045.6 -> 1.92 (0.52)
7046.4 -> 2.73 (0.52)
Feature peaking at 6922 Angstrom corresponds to H-alpha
